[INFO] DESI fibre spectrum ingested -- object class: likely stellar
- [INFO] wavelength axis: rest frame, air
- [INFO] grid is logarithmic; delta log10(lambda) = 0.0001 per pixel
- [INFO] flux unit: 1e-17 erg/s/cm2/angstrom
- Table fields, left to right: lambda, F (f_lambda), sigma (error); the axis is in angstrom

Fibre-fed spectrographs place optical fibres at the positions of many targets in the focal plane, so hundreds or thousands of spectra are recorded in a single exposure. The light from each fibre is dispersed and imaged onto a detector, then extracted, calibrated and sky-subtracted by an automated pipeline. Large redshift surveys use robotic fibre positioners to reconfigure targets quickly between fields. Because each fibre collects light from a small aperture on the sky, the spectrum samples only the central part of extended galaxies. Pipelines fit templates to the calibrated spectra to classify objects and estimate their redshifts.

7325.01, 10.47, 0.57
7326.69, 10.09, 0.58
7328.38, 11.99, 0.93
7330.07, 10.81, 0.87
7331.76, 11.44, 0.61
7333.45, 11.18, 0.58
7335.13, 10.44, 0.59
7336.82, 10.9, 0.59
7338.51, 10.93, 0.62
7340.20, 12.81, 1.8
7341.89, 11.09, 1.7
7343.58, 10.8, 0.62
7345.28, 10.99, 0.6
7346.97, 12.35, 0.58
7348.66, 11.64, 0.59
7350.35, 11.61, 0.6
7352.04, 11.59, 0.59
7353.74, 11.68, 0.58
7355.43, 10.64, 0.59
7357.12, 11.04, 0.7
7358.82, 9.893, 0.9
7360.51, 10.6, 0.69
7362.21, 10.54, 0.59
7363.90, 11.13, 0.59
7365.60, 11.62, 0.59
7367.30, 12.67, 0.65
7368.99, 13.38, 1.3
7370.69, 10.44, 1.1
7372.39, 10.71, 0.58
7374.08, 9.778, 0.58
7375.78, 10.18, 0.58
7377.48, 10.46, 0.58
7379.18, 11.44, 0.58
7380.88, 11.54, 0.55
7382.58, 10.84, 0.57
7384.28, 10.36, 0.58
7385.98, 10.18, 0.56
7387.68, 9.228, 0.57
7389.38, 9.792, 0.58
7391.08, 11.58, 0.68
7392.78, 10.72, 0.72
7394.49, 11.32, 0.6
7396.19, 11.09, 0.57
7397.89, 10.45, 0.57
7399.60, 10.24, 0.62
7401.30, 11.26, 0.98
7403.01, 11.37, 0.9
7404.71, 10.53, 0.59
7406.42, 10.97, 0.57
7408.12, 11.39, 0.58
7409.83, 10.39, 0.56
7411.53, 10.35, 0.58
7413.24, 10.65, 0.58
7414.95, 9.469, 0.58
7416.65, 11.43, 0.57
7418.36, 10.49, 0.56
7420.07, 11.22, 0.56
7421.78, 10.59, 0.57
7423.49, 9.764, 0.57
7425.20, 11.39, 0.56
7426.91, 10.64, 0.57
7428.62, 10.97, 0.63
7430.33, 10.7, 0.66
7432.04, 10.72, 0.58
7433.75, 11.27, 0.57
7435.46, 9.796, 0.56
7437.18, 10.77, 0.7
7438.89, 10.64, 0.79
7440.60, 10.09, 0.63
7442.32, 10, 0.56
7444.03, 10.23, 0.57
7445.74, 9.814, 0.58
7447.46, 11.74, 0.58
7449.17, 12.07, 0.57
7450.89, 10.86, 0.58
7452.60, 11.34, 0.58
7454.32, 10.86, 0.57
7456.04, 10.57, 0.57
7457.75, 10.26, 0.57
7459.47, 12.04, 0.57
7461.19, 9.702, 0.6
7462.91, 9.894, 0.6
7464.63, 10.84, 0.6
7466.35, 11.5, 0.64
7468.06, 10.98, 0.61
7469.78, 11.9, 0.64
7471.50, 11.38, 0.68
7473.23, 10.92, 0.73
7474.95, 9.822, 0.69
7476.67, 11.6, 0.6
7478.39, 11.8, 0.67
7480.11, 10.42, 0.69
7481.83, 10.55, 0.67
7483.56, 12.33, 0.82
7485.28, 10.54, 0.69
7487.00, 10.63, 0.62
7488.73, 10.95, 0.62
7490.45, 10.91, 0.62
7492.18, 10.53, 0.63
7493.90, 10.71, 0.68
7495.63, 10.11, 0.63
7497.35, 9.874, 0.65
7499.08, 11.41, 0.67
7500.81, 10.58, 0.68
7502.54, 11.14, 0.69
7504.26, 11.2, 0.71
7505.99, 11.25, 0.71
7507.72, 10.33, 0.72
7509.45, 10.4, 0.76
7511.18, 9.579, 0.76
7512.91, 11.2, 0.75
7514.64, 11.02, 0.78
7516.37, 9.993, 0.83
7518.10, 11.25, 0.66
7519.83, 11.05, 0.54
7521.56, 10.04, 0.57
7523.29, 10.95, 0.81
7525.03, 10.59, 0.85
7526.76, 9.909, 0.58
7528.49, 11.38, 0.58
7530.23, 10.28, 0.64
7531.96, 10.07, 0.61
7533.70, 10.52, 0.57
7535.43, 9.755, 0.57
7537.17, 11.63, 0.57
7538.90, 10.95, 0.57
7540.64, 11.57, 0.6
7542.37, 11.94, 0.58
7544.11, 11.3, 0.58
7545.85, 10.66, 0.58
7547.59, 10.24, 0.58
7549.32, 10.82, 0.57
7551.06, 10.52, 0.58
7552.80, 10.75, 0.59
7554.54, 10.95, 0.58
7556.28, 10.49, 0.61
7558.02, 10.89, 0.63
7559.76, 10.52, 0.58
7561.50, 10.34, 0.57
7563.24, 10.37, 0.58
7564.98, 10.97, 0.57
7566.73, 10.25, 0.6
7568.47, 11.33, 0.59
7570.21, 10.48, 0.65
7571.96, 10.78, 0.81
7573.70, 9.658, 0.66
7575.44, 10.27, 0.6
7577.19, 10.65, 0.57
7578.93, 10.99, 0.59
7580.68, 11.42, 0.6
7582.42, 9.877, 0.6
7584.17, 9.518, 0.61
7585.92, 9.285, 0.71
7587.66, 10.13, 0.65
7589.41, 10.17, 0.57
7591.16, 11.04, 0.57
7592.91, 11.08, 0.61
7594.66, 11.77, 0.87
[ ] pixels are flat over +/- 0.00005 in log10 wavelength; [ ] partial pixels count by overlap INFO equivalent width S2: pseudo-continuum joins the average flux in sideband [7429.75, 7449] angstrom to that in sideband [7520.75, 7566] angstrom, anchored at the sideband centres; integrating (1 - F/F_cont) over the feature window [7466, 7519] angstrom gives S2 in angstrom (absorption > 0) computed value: -1.1 angstrom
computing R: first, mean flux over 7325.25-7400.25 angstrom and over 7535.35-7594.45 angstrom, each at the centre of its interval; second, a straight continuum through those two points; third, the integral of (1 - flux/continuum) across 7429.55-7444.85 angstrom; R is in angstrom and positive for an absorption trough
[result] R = 0.57 angstrom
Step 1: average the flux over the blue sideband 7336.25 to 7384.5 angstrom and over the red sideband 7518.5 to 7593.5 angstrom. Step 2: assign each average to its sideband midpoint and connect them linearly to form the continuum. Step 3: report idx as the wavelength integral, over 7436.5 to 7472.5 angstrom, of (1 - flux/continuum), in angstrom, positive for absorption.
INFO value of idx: 0.2 angstrom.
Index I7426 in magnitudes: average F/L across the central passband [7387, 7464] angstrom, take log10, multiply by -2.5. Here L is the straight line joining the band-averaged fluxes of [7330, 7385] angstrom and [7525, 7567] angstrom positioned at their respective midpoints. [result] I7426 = 0.03 mag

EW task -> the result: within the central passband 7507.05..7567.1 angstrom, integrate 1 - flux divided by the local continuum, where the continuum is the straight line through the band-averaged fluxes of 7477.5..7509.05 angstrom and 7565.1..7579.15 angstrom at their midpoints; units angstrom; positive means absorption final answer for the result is 0.0 angstrom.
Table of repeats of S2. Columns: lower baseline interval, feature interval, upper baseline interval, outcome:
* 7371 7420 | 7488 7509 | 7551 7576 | -0.3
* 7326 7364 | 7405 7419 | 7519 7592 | 0.4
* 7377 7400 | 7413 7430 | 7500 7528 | 0.0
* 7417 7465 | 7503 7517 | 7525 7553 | 0.1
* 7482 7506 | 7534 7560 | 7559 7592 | -0.7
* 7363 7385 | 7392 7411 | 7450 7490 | 0.3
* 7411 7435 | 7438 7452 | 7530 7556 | 0.0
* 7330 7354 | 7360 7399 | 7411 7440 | 0.6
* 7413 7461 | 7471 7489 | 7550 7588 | -0.6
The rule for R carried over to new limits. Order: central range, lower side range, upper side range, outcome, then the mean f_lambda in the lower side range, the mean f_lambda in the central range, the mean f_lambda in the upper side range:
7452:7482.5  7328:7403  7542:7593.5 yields -0.3 angstrom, 11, 10.9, 10.6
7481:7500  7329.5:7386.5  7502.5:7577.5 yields 0.0 angstrom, 11.1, 10.8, 10.7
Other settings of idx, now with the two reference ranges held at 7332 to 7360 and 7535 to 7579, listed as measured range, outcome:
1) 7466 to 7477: -0.19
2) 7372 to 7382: 0.42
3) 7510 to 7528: 0.42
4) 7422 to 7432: 0.32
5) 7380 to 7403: 0.89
